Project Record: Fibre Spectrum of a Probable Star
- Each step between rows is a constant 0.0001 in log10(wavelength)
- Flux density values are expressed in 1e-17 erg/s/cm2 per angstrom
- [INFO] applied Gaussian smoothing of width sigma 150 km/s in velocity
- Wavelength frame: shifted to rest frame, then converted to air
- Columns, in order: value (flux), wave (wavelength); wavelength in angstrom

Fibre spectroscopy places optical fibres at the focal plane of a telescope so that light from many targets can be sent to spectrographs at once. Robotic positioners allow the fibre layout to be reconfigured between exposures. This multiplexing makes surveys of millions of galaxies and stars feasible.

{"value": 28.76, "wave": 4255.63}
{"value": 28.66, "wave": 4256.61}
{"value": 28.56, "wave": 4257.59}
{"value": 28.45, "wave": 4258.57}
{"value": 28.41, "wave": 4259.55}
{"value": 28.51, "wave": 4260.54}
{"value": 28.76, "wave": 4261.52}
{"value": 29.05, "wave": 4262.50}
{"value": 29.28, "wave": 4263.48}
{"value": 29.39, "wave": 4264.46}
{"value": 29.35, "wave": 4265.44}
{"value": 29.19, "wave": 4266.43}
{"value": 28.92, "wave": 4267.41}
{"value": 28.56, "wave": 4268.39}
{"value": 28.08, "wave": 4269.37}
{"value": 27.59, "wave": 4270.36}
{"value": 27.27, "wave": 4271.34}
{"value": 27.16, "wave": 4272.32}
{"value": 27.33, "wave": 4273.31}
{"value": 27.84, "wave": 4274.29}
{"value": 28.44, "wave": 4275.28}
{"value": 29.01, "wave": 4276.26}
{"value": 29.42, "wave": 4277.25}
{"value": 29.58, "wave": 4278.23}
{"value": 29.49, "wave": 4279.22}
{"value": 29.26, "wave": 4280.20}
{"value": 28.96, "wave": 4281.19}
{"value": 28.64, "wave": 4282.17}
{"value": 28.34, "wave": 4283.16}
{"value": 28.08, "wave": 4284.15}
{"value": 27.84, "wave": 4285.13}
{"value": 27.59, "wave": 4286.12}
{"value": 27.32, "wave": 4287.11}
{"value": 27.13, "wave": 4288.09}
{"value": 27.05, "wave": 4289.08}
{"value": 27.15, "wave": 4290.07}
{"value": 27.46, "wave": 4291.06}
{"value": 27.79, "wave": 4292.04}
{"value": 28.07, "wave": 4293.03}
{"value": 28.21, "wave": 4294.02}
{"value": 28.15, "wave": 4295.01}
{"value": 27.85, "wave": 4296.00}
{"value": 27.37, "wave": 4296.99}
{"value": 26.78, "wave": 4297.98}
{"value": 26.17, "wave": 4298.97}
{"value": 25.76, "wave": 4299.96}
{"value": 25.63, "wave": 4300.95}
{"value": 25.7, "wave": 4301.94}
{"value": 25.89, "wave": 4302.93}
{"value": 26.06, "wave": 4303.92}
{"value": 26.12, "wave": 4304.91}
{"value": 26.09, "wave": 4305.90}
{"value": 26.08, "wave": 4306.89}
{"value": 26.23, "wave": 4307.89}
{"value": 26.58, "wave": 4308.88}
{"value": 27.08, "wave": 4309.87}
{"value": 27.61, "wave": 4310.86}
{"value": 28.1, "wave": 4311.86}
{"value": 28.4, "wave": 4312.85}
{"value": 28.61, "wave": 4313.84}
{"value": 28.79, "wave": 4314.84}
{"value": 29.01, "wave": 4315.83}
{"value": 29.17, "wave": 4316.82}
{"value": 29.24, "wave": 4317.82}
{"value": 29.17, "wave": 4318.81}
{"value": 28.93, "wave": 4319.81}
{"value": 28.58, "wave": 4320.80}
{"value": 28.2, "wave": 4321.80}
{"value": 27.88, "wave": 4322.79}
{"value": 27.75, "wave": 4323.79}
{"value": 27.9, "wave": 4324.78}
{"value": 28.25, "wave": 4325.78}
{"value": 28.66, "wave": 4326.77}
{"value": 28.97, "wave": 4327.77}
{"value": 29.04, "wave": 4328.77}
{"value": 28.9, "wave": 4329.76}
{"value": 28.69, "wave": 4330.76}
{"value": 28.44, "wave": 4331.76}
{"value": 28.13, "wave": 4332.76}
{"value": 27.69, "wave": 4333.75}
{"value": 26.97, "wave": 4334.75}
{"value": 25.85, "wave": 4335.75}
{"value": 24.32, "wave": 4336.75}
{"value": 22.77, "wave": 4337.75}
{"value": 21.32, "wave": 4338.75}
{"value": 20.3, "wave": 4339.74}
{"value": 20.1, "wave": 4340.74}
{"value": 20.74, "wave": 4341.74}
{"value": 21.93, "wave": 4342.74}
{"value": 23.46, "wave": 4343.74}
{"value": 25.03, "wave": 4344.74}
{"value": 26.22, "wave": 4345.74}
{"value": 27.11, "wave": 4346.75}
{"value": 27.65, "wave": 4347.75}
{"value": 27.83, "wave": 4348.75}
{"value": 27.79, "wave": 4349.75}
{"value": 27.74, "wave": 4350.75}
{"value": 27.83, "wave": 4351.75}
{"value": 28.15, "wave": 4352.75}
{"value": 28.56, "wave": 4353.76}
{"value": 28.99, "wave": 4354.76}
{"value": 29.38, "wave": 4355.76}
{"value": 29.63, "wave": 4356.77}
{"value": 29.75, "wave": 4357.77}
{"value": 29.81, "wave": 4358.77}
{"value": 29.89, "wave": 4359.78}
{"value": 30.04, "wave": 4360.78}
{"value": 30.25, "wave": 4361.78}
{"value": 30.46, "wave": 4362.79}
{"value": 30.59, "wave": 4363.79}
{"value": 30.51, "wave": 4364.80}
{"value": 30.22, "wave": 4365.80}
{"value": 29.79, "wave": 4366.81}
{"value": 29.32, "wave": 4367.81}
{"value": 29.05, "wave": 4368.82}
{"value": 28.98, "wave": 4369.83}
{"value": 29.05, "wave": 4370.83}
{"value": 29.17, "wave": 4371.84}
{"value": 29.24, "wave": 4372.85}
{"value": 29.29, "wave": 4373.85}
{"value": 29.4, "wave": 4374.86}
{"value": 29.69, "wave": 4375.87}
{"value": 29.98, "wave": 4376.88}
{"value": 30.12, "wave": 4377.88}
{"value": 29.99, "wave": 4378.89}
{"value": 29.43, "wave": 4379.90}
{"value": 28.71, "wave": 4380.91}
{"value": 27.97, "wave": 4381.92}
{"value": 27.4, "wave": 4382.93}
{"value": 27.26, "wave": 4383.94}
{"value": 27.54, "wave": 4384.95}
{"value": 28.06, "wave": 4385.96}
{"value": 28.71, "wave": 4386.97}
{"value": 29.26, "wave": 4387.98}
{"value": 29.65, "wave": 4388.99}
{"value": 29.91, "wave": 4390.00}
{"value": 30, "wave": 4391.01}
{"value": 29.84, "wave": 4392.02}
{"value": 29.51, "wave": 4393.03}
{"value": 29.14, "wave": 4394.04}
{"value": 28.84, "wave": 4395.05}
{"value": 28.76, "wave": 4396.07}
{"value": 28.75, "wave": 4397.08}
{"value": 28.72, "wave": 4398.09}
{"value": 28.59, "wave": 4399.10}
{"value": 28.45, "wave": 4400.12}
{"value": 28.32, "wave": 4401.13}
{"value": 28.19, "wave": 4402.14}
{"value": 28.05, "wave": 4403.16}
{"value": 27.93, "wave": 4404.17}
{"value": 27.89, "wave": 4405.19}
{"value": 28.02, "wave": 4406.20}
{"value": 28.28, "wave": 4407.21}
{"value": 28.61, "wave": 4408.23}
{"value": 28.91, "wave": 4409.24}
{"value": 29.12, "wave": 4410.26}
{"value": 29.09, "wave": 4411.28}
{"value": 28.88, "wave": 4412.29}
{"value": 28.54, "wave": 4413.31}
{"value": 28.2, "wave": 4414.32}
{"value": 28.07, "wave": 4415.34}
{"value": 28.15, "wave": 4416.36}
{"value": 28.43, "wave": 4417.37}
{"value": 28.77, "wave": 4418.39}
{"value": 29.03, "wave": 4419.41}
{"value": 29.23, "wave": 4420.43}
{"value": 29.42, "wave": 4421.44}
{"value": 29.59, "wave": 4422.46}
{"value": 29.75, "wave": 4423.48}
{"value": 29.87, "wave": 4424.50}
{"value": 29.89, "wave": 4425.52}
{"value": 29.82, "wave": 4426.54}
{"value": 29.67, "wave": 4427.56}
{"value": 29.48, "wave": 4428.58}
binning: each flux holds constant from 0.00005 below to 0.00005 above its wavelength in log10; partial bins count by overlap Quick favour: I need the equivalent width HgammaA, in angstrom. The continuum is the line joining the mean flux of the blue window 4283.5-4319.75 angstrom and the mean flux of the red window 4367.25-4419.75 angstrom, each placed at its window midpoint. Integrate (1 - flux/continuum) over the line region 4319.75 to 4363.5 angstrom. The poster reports 1.30 angstrom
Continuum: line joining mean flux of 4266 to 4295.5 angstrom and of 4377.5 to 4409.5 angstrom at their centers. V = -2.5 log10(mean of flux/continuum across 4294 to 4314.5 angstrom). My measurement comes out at 0.056 mag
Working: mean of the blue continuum 28.2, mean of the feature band 26.9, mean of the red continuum 28.7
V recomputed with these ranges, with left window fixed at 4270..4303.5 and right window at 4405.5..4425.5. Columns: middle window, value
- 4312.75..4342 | 0.039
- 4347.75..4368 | -0.036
